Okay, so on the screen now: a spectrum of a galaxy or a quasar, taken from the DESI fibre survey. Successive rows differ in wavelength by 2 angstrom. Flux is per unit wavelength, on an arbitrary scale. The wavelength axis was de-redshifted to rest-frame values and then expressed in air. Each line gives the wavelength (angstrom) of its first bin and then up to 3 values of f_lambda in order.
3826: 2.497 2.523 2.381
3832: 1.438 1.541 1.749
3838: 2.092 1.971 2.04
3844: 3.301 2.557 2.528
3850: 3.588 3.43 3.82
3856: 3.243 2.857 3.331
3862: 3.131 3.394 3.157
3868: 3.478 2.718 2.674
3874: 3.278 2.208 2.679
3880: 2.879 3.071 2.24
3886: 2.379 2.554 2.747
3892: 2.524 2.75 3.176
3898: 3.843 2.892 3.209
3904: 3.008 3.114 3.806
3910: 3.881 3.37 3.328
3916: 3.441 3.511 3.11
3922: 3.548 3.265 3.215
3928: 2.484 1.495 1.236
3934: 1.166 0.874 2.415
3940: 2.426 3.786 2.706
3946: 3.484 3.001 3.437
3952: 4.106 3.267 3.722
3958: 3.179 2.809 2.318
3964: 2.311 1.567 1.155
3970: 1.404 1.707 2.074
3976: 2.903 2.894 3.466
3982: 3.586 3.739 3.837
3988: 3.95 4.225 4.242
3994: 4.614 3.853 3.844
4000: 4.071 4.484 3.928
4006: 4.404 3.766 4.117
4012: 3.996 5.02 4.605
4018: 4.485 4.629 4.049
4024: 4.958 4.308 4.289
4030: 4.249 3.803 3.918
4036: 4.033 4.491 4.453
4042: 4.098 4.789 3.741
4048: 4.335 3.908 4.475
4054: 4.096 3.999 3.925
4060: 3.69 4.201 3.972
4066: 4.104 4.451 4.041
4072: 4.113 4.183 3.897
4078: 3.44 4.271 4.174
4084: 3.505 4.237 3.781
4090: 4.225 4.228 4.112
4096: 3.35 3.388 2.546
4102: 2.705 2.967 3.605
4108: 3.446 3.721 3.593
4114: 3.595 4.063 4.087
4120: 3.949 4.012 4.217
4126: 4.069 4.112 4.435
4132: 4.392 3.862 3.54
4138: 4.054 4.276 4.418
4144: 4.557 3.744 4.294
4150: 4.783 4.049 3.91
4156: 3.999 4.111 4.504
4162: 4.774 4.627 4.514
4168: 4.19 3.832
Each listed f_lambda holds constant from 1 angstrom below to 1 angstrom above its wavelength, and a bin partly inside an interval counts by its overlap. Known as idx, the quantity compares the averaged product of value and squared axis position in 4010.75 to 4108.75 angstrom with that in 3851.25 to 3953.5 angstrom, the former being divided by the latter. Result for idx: 1.47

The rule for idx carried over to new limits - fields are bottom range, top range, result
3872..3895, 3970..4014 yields 1.46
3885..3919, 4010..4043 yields 1.46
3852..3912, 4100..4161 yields 1.47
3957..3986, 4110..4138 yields 1.68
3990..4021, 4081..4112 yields 0.88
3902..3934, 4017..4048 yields 1.52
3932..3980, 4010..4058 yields 1.75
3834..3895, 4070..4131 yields 1.53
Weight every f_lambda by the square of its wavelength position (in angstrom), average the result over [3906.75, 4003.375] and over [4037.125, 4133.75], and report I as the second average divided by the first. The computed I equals 1.38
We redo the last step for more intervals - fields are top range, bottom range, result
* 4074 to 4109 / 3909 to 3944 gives 1.45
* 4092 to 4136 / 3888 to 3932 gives 1.35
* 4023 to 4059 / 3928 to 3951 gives 1.87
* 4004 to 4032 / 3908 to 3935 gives 1.58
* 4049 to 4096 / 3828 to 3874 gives 1.64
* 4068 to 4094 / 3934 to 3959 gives 1.45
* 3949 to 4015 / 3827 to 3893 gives 1.33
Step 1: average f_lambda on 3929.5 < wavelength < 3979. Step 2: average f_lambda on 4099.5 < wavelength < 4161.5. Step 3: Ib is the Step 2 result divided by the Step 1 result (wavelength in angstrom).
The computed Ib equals 1.60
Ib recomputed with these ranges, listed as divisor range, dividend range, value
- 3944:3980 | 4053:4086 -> 1.49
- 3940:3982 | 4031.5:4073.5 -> 1.49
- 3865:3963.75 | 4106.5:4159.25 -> 1.39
